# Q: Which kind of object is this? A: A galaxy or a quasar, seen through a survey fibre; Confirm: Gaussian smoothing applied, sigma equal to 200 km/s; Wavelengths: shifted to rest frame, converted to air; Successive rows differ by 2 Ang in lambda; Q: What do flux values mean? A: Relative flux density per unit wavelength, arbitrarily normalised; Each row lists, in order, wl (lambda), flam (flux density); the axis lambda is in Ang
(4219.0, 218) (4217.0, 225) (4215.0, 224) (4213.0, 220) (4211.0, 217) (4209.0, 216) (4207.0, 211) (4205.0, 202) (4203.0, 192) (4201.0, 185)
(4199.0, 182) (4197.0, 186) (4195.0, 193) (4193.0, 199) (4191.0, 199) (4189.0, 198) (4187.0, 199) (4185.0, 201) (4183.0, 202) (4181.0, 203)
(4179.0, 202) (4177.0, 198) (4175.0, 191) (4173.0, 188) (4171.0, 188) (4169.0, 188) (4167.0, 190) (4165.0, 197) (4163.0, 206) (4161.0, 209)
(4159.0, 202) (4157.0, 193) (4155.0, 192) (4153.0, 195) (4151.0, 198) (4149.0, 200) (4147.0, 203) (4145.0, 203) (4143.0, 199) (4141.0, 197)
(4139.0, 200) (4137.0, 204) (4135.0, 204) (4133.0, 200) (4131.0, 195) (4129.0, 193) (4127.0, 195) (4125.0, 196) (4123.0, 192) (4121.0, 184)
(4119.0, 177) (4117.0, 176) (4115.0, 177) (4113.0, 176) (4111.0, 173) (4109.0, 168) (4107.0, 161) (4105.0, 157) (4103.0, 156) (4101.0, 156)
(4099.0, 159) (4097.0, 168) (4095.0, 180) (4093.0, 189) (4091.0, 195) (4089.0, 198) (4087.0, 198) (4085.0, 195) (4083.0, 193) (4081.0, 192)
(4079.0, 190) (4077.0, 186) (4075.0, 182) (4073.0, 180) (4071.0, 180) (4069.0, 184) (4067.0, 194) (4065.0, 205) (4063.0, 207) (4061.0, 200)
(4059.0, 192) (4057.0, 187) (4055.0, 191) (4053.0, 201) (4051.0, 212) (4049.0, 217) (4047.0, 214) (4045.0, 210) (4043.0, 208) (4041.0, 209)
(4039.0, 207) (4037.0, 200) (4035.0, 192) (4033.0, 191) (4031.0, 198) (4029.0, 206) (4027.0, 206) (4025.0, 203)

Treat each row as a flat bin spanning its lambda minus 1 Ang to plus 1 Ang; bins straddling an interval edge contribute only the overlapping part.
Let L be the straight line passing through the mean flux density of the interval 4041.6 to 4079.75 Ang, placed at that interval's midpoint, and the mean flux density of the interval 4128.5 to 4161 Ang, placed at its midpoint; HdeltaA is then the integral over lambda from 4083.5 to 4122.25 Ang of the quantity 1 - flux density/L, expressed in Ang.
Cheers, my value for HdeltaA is 4.26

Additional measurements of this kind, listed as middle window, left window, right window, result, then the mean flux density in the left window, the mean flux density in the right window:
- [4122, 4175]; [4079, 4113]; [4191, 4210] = -2.8 Ang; 178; 196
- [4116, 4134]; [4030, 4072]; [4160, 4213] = 0.8 Ang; 200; 198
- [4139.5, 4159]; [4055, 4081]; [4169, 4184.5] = -0.4 Ang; 191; 196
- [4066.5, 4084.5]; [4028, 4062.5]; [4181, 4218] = 1.4 Ang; 202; 203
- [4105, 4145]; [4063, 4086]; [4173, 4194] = 1.4 Ang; 190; 199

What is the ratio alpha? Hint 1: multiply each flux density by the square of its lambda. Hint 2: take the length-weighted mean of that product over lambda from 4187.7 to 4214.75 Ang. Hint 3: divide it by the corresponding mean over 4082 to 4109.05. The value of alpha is 1.2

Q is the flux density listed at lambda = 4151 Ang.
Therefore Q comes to 198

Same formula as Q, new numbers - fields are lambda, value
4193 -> 199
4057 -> 187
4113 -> 176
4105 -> 157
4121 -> 184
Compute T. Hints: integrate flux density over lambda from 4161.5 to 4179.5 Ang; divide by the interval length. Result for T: 194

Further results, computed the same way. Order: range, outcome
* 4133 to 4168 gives 200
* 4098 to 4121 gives 168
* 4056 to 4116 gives 183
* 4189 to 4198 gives 195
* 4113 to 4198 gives 195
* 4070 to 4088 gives 188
